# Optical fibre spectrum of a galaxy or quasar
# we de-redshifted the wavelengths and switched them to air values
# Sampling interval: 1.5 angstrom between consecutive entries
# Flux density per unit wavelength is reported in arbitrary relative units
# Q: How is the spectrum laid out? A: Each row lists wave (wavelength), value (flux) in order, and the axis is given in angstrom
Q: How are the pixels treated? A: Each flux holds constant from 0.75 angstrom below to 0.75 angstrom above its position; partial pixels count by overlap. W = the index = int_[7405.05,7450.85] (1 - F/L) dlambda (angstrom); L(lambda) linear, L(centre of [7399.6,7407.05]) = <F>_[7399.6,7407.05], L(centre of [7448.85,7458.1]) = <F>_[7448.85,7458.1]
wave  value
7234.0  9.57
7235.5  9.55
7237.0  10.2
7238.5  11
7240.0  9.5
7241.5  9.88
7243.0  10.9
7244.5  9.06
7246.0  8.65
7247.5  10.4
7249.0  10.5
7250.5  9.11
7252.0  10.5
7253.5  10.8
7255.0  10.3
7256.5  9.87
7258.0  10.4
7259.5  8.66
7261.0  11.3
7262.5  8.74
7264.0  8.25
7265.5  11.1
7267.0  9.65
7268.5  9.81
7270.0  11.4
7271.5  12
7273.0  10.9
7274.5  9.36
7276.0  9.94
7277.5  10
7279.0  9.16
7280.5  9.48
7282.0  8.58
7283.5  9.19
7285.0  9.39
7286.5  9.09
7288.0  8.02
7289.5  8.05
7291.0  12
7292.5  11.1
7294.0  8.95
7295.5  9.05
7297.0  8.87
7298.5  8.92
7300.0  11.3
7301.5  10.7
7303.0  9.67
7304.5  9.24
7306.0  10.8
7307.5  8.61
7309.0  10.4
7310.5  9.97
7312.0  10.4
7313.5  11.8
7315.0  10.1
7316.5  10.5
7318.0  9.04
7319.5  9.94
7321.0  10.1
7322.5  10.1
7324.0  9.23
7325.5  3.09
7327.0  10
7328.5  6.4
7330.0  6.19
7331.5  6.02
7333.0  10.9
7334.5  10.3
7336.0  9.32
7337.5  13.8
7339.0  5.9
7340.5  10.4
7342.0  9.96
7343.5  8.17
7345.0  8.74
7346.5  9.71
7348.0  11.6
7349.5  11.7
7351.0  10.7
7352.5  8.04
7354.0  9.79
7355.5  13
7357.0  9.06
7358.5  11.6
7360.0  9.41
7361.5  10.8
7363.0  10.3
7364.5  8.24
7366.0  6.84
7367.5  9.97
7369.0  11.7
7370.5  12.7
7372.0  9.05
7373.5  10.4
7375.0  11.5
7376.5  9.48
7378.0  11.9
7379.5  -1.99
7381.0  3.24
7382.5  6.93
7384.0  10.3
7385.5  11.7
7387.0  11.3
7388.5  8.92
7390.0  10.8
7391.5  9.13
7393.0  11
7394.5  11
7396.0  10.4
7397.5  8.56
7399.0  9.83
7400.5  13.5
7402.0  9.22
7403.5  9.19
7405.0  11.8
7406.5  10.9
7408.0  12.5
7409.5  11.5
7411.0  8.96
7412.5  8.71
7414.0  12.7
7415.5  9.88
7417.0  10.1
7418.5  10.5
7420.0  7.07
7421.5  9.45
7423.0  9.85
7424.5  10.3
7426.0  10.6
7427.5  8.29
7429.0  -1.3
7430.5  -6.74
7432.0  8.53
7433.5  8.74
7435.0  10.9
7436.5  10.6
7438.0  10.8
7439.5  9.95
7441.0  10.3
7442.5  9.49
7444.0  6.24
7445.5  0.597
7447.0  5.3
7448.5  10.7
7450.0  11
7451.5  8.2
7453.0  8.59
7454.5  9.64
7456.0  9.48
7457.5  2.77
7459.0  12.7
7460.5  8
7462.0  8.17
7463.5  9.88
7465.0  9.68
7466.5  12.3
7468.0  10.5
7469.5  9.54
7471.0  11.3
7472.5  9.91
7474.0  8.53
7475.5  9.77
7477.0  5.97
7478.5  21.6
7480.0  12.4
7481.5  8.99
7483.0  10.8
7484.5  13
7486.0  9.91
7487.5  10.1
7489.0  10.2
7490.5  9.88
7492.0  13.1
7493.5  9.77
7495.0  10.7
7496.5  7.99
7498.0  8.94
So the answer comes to 5.4 angstrom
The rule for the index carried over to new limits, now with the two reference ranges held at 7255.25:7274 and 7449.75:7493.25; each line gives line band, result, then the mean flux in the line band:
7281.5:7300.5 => 1.4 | 9.41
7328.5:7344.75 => 1.9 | 8.96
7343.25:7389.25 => 3.0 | 9.52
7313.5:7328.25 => 1.5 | 9.17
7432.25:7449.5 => 2.8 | 8.55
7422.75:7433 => 4.7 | 5.52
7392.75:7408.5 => -0.8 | 10.7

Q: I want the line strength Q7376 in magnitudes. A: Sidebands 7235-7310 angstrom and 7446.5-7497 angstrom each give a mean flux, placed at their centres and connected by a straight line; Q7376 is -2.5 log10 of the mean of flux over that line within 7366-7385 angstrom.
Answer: 0.14 mag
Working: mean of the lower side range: 9.85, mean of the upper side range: 10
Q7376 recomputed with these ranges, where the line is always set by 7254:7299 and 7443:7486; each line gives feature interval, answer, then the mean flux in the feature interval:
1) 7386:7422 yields -0.08 mag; 10.3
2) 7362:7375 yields -0.04 mag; 10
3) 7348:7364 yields -0.09 mag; 10.5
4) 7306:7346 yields 0.05 mag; 9.24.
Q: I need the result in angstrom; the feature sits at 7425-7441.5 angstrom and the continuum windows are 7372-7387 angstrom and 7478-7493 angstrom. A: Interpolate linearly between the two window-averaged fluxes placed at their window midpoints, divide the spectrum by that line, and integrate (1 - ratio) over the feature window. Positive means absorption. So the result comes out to 4.6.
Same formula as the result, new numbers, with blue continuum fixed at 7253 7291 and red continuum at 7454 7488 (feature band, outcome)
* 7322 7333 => 2.7 angstrom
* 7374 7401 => 2.0 angstrom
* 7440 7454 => 3.1 angstrom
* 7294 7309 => 0.2 angstrom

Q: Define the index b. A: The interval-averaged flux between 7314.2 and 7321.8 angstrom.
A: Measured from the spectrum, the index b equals 9.95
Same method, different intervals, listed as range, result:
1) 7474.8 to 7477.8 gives 8.07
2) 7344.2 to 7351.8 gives 10.5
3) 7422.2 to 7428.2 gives 9.77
